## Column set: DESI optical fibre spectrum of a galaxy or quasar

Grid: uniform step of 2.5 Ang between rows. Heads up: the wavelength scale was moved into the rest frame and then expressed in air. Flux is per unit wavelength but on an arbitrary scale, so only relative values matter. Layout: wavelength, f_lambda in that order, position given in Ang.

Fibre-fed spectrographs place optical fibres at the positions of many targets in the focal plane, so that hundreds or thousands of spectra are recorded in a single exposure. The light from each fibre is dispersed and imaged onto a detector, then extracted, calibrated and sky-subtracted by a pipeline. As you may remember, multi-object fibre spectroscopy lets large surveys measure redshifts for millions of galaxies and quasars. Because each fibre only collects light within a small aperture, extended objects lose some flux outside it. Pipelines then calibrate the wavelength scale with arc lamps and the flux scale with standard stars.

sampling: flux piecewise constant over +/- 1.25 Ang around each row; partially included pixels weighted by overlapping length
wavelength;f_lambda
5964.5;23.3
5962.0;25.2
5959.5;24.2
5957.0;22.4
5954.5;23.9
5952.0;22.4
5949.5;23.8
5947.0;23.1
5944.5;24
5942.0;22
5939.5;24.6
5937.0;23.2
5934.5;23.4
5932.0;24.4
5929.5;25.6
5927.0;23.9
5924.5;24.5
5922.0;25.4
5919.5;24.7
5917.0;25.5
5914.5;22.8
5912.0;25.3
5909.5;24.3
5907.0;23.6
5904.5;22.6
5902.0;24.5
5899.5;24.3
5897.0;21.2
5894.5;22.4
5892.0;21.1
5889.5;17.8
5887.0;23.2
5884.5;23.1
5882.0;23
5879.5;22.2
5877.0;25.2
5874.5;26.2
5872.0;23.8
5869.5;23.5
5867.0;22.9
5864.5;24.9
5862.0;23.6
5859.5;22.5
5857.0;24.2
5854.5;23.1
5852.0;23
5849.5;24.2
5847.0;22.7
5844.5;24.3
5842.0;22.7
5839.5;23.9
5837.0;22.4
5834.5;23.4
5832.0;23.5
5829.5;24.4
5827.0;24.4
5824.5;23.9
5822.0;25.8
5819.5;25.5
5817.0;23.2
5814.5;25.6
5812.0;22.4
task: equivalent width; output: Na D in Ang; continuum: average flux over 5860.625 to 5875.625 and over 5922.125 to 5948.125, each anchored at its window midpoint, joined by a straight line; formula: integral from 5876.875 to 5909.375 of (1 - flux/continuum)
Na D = 2.0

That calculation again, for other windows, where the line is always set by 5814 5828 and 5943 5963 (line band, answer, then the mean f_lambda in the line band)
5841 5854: 0.6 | 23.4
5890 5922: 0.7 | 23.5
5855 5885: 0.6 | 23.8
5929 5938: -0.1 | 24.1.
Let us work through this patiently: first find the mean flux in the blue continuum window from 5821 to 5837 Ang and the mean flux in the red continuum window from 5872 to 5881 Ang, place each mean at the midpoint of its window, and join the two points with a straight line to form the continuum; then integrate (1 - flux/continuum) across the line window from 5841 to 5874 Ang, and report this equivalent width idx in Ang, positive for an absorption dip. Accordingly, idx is 1.0 Ang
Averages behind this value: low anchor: 24.1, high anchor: 24.4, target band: 23.6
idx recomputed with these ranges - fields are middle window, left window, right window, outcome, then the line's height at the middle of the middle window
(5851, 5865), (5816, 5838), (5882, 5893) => -0.45 Ang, 22.8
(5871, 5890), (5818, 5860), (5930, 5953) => 0.33 Ang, 23.7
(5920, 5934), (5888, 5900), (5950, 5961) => -1.47 Ang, 22.3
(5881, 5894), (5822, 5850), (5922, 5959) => 1.13 Ang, 23.7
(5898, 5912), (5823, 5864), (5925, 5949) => -0.12 Ang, 23.7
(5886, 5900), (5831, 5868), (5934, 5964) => 1.17 Ang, 23.5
